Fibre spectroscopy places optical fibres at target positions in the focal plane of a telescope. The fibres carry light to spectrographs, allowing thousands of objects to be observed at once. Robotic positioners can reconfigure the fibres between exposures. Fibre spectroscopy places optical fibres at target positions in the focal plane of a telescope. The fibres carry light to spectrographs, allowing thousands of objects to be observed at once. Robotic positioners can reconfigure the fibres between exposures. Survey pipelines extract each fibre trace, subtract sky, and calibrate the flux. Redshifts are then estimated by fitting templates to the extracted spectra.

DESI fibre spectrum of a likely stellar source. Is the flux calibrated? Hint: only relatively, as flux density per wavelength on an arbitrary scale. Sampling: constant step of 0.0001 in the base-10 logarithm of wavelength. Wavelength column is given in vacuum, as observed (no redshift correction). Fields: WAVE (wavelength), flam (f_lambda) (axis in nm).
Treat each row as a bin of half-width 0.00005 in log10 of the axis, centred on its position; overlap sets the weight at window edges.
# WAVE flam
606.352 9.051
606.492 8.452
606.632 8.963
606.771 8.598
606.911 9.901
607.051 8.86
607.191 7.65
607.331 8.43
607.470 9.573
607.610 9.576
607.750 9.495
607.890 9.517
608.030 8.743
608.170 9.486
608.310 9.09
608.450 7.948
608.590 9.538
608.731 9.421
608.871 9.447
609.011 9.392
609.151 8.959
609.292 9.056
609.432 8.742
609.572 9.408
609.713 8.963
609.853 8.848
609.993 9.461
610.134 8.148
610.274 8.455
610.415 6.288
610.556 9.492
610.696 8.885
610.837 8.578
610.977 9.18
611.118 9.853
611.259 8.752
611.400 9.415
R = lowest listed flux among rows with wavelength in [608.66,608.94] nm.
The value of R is 9.421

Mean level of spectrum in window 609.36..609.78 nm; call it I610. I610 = 9.04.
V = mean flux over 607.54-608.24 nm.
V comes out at 9.36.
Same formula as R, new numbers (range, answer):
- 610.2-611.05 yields 6.288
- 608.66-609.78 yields 8.742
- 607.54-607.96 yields 9.495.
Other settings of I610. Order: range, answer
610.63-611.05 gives 8.89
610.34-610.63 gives 7.91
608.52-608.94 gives 9.45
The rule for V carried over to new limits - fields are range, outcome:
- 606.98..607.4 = 8.3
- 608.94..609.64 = 9.12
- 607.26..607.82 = 9.27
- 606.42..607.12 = 8.95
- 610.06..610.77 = 8.25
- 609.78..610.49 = 8.25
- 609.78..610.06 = 9.18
